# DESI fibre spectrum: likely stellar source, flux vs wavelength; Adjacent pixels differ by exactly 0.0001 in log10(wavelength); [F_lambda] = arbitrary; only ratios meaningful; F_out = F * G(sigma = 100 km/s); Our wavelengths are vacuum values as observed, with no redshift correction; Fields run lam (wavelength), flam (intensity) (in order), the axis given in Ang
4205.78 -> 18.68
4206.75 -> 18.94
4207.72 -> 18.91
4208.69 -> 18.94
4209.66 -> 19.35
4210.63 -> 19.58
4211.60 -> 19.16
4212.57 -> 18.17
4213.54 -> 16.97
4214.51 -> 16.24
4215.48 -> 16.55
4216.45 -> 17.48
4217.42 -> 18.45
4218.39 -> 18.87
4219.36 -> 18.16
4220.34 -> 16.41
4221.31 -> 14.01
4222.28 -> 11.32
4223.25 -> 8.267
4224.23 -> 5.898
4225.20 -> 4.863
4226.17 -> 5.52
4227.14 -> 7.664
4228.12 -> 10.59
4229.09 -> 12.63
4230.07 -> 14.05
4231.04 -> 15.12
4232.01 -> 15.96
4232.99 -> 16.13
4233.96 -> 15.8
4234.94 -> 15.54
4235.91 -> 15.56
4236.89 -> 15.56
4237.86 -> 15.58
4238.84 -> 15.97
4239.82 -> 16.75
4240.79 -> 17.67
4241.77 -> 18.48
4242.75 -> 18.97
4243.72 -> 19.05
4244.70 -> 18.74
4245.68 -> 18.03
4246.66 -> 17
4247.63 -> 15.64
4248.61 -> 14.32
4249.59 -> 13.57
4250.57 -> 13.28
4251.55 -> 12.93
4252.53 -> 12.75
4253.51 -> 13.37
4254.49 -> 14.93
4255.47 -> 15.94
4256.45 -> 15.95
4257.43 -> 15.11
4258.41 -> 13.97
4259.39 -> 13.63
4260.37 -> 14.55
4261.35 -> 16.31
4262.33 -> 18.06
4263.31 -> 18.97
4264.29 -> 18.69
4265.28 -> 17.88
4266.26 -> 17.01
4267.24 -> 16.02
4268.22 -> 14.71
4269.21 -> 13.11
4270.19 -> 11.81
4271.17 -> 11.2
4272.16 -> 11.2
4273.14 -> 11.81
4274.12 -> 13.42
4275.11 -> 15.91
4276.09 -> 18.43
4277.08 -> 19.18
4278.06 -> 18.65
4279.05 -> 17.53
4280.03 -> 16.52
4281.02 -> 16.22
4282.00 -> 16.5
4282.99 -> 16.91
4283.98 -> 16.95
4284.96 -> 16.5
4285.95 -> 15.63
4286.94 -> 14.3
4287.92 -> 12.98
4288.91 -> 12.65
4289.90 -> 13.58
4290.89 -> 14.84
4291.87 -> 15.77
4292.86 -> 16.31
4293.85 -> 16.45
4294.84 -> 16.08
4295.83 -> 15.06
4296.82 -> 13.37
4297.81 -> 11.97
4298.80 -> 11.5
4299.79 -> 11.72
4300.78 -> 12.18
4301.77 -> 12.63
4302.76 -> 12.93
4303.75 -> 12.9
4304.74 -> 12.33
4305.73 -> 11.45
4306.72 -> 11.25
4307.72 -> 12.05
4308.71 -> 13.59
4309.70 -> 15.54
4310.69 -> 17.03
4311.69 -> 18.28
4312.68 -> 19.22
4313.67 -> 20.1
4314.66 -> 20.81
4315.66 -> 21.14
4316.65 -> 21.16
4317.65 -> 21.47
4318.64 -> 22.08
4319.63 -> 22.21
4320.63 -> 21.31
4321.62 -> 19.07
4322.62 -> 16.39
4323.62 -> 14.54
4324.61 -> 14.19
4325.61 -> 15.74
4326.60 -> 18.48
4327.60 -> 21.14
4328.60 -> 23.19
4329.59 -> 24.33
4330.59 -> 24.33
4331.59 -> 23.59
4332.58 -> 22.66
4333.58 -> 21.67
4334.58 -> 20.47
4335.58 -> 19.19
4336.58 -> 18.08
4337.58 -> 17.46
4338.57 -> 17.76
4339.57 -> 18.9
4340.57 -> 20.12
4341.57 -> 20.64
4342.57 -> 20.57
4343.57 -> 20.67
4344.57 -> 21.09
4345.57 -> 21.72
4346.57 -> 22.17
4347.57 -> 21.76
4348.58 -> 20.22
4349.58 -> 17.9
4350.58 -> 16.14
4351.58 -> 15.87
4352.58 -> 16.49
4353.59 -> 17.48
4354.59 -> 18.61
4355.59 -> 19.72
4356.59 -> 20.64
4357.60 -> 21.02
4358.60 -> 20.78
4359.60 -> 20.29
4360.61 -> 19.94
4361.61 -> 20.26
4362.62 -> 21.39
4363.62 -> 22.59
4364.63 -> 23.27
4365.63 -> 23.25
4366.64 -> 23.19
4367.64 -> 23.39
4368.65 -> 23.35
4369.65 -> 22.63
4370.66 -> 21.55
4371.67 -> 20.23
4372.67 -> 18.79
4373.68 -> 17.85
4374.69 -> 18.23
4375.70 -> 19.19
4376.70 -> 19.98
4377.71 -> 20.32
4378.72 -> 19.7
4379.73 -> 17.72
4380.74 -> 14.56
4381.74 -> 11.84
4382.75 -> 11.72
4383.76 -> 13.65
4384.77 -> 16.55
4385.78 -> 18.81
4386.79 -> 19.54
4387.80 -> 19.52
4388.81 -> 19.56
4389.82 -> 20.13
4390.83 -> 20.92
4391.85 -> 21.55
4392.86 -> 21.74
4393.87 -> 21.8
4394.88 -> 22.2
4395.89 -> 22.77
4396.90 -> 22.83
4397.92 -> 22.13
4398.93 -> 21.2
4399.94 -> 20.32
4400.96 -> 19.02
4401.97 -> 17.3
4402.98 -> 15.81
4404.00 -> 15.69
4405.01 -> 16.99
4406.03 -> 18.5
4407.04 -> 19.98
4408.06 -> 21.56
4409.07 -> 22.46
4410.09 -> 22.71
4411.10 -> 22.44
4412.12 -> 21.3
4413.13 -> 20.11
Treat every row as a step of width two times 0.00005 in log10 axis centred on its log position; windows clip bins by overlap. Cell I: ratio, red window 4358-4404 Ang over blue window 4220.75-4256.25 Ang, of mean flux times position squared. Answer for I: 1.5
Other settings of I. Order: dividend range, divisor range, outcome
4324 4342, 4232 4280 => 1.32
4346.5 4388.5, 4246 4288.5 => 1.32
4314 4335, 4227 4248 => 1.34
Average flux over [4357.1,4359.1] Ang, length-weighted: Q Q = 21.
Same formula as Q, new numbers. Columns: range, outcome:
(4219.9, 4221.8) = 15.2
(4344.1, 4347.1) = 21.7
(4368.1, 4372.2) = 21.9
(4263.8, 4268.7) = 16.9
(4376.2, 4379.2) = 20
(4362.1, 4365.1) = 22.4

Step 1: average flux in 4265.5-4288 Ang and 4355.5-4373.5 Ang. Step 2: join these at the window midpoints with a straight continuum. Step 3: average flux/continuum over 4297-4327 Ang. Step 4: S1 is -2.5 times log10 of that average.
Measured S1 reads 0.112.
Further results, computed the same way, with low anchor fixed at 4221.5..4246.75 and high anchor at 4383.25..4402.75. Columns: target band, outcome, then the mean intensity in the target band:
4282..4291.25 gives 0.07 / 15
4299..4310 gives 0.31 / 12.5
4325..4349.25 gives -0.15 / 20.6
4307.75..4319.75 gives -0.12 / 19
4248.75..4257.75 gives 0.05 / 14.2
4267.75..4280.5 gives 0.05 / 14.9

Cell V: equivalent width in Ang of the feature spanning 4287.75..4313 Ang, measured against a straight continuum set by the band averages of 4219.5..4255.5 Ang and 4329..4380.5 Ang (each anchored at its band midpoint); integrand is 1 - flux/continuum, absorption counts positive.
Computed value 5.1 Ang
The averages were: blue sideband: 14.2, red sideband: 20.4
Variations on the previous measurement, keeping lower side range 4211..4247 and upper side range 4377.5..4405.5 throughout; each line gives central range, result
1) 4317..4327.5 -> -0.92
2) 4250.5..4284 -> 1.10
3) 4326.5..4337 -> -2.59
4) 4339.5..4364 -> -2.77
